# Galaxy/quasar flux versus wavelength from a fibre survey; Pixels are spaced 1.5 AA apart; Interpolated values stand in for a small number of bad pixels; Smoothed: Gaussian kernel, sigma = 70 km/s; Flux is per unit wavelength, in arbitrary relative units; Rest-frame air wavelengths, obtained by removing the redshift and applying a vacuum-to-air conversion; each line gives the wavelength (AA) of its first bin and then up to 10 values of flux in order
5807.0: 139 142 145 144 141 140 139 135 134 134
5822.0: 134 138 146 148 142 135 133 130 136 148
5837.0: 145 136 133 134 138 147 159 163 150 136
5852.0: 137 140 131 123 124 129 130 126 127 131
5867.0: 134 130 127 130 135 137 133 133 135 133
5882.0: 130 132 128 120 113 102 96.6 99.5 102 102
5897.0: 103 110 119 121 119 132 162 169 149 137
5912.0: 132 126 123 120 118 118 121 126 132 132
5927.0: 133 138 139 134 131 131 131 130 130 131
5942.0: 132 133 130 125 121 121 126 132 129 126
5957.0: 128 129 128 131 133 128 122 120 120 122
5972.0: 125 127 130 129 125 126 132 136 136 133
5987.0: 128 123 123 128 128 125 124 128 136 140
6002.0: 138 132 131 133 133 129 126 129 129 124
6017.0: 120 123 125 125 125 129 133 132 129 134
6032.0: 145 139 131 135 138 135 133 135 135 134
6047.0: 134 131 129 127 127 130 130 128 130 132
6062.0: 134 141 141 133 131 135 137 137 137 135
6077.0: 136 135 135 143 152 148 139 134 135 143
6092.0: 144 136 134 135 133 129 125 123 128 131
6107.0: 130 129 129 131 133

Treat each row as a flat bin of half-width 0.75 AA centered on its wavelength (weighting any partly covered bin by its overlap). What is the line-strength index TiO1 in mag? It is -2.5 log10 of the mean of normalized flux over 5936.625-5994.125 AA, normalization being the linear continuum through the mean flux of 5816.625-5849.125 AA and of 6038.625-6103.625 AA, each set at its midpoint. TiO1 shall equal 0.08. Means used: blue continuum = 141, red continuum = 135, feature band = 128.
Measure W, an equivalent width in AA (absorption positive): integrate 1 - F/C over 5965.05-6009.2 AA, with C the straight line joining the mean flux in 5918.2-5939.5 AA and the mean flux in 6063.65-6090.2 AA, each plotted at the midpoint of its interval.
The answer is 1.5 AA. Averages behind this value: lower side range 130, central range 129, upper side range 138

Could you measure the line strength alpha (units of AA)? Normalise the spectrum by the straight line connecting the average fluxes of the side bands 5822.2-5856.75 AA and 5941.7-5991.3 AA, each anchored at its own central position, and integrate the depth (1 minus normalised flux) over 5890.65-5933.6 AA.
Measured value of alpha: 2.3 AA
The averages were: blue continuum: 140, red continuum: 128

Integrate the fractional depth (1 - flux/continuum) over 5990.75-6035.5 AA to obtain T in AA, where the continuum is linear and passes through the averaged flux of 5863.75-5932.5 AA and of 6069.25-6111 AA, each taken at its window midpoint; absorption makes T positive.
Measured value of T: 0.6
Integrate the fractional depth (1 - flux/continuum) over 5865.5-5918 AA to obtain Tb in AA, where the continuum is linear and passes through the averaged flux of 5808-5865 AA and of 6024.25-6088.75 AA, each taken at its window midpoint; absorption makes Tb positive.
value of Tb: 4.5 AA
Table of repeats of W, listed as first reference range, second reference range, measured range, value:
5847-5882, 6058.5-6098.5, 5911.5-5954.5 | 2.0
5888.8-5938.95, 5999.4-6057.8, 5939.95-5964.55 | -0.2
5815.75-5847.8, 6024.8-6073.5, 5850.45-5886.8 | 2.1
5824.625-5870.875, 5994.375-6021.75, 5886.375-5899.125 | 2.9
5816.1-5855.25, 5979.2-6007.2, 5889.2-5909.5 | 2.3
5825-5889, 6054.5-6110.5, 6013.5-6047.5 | 0.8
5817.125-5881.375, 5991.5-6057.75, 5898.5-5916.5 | 0.1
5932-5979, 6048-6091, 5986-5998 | 0.4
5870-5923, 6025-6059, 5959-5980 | 0.4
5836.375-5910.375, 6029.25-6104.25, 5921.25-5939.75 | -0.1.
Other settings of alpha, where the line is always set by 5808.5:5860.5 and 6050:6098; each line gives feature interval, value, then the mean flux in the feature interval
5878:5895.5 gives 2.7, 117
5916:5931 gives 1.1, 128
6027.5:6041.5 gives 0.1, 135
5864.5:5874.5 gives 0.5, 132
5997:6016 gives 0.7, 132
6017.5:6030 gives 0.8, 128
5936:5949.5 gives 0.9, 129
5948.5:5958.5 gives 0.8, 127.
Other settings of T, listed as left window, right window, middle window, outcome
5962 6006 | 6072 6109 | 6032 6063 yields 0.0 AA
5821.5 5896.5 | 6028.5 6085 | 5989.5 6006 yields 0.4 AA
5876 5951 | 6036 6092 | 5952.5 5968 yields 0.2 AA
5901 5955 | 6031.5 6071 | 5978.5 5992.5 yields 0.3 AA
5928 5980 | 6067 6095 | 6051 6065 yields 0.5 AA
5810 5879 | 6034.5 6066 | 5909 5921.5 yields 0.9 AA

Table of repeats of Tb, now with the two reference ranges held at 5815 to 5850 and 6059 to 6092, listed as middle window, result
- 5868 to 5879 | 0.61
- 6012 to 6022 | 0.98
